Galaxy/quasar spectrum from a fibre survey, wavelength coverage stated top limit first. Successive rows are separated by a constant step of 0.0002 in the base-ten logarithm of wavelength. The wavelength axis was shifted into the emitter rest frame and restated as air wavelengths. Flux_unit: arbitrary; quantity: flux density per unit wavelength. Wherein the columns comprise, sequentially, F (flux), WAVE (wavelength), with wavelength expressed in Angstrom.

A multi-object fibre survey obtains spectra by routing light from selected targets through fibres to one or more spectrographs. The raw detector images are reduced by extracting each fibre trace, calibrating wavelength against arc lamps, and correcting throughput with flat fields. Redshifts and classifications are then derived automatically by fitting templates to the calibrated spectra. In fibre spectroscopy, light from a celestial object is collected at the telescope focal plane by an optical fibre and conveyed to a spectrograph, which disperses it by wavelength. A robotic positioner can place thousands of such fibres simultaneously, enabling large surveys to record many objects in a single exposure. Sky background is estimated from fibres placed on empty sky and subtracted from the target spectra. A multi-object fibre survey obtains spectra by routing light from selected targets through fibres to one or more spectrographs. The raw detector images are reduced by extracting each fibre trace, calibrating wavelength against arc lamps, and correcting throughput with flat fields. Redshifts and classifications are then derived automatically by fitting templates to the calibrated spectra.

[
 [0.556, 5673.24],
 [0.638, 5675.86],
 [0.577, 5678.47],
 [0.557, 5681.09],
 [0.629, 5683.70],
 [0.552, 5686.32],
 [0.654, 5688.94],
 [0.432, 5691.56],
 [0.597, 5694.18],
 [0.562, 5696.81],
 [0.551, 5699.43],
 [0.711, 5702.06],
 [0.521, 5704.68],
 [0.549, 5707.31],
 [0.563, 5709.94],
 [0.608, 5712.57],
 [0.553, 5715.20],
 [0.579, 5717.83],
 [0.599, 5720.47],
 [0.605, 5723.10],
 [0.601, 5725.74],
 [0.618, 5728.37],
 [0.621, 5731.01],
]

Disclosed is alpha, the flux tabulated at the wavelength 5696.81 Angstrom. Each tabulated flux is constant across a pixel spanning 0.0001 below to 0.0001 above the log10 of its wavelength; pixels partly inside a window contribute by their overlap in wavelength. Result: 0.562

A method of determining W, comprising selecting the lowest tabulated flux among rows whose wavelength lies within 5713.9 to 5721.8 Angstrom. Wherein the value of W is 0.553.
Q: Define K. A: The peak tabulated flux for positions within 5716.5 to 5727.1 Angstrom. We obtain 0.605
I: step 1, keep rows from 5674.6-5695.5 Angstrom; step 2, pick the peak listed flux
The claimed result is 0.654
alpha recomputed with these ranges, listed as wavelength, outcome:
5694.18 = 0.597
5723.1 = 0.605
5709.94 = 0.563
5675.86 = 0.638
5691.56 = 0.432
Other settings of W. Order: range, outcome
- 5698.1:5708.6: 0.521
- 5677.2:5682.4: 0.557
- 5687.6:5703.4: 0.432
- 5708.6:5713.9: 0.563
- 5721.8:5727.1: 0.601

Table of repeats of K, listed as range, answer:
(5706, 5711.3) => 0.563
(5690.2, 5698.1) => 0.597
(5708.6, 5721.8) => 0.608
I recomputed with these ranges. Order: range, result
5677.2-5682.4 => 0.577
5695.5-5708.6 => 0.711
